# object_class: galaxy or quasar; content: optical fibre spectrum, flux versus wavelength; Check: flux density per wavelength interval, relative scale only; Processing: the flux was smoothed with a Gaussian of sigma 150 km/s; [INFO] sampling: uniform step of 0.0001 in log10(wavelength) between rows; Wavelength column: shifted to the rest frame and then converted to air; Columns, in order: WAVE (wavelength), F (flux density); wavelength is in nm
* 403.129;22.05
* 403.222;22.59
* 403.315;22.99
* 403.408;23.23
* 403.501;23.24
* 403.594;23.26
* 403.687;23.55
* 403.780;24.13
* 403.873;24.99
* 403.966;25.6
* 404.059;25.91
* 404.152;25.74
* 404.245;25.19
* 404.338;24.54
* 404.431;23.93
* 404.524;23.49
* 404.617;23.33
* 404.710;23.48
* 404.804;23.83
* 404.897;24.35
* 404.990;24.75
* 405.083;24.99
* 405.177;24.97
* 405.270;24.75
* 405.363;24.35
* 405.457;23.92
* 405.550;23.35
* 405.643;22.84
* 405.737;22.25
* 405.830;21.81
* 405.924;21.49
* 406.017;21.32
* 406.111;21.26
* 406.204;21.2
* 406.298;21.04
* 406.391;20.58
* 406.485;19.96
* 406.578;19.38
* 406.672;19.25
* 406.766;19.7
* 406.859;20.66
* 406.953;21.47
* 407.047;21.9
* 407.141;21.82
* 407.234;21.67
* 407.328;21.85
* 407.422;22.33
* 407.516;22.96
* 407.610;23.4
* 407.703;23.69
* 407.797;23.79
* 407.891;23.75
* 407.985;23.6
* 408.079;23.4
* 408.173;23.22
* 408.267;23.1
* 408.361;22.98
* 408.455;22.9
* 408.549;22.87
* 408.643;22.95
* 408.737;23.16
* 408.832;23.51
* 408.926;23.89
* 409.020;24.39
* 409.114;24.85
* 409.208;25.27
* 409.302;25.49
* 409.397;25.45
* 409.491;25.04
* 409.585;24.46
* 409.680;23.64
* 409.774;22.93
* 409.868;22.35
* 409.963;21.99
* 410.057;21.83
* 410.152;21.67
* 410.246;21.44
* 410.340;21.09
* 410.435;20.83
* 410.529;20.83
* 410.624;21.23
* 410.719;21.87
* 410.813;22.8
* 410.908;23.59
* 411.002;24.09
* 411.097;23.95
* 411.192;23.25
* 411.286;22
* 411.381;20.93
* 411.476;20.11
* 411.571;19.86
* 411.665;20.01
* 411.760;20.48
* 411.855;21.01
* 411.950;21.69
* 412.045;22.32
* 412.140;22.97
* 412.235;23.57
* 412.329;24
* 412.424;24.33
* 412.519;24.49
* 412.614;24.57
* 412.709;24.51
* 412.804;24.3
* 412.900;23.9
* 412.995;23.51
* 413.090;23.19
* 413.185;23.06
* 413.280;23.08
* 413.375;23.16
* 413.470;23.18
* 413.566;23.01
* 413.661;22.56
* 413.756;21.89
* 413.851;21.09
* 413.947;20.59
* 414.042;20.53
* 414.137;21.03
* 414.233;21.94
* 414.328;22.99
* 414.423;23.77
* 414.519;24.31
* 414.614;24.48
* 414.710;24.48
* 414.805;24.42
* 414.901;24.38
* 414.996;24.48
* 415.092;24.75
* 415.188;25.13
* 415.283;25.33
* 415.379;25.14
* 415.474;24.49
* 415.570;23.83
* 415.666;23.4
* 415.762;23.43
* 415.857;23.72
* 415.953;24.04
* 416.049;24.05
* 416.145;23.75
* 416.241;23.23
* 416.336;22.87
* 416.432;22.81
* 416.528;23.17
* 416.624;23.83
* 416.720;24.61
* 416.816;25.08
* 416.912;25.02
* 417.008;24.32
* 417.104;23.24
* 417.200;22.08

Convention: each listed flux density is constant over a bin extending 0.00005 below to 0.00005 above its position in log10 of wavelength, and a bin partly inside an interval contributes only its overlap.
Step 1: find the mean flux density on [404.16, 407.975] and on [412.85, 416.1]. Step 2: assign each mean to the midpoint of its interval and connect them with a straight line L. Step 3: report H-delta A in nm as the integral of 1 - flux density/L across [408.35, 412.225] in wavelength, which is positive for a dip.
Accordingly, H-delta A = 0.07 nm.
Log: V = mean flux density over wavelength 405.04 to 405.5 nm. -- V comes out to 24.6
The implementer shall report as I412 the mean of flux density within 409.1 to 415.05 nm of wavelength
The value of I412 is 22.8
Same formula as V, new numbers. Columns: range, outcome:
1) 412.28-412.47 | 24.3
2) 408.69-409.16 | 23.9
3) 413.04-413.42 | 23.2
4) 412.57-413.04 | 24.1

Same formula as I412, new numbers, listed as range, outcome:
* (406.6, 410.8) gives 22.7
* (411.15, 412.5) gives 22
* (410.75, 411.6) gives 22.3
